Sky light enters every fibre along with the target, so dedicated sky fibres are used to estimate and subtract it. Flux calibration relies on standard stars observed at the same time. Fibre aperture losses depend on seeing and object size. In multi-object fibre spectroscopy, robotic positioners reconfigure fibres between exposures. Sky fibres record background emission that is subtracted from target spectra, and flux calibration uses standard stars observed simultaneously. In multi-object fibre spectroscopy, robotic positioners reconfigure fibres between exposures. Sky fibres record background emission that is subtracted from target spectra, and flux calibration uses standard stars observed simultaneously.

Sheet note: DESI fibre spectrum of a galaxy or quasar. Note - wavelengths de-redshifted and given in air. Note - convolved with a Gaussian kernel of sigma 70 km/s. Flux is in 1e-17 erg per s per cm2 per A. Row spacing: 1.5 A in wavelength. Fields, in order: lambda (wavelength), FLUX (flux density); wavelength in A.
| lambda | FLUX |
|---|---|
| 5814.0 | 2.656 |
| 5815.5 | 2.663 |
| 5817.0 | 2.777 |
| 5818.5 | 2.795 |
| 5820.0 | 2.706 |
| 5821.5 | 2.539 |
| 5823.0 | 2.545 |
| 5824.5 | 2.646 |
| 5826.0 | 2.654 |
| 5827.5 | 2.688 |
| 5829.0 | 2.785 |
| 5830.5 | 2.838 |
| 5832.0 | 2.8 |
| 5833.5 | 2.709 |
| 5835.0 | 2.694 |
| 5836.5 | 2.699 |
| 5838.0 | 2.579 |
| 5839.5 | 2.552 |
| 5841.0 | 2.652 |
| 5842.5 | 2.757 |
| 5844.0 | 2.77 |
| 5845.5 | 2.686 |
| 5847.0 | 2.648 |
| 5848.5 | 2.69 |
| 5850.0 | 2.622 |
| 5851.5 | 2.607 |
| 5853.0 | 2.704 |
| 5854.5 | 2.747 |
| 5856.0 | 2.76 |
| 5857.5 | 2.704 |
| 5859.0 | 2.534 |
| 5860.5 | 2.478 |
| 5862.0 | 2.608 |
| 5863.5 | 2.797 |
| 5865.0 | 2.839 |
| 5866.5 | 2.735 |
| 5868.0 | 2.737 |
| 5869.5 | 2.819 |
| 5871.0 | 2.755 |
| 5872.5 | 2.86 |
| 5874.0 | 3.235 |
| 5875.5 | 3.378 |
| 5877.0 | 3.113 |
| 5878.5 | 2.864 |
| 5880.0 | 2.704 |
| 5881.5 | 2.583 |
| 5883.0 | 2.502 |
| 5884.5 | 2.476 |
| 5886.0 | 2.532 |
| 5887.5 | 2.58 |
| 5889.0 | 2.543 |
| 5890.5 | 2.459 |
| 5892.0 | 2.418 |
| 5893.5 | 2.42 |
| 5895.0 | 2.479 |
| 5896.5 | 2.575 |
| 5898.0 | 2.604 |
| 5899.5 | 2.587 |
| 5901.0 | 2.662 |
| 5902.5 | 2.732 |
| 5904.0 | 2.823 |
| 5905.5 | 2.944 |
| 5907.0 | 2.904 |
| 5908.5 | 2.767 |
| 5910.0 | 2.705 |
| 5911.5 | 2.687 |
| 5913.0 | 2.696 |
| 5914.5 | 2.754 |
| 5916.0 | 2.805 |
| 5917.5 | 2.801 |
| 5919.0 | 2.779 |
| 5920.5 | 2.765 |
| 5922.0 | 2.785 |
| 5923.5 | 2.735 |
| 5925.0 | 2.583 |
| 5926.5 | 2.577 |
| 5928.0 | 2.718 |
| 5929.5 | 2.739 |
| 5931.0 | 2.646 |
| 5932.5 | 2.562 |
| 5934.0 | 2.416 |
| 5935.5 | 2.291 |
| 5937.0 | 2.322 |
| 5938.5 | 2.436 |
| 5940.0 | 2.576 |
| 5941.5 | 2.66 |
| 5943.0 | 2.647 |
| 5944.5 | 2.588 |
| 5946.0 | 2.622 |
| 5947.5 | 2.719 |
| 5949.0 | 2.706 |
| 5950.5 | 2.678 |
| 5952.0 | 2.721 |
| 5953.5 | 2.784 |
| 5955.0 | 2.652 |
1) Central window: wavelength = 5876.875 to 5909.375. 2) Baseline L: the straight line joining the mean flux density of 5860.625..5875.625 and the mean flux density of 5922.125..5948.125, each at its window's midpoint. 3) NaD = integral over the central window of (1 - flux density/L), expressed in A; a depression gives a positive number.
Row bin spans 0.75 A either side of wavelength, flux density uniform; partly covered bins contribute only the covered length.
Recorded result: 1.2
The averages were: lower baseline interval 2.84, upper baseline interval 2.58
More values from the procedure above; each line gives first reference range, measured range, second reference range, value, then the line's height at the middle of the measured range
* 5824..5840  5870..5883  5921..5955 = -1.20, 2.66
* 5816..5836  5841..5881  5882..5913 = -1.62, 2.66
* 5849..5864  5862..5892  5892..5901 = -1.82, 2.59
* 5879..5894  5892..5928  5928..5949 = -2.14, 2.55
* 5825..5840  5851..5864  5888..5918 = 0.15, 2.69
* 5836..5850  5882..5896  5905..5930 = 1.15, 2.72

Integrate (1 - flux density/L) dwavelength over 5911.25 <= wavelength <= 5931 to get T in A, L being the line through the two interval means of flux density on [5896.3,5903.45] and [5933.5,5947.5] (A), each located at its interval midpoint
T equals -1.1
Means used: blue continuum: 2.64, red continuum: 2.52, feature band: 2.72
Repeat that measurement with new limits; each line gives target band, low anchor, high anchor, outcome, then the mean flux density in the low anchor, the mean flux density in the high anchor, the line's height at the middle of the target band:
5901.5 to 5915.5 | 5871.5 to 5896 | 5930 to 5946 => -0.86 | 2.7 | 2.52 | 2.62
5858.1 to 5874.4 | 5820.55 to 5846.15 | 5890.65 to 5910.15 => -0.51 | 2.68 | 2.66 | 2.67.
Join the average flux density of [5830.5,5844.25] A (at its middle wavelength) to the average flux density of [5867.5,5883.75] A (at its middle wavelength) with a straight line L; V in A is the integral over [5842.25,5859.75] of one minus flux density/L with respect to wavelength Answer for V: 0.47 A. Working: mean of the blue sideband 2.7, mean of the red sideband 2.87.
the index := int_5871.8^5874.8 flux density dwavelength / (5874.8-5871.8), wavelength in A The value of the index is 3.06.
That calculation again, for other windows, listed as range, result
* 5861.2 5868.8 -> 2.74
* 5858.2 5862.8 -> 2.54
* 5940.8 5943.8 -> 2.65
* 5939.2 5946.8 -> 2.62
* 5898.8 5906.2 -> 2.75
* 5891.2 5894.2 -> 2.42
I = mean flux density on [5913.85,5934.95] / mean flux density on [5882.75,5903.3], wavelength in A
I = 1.1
